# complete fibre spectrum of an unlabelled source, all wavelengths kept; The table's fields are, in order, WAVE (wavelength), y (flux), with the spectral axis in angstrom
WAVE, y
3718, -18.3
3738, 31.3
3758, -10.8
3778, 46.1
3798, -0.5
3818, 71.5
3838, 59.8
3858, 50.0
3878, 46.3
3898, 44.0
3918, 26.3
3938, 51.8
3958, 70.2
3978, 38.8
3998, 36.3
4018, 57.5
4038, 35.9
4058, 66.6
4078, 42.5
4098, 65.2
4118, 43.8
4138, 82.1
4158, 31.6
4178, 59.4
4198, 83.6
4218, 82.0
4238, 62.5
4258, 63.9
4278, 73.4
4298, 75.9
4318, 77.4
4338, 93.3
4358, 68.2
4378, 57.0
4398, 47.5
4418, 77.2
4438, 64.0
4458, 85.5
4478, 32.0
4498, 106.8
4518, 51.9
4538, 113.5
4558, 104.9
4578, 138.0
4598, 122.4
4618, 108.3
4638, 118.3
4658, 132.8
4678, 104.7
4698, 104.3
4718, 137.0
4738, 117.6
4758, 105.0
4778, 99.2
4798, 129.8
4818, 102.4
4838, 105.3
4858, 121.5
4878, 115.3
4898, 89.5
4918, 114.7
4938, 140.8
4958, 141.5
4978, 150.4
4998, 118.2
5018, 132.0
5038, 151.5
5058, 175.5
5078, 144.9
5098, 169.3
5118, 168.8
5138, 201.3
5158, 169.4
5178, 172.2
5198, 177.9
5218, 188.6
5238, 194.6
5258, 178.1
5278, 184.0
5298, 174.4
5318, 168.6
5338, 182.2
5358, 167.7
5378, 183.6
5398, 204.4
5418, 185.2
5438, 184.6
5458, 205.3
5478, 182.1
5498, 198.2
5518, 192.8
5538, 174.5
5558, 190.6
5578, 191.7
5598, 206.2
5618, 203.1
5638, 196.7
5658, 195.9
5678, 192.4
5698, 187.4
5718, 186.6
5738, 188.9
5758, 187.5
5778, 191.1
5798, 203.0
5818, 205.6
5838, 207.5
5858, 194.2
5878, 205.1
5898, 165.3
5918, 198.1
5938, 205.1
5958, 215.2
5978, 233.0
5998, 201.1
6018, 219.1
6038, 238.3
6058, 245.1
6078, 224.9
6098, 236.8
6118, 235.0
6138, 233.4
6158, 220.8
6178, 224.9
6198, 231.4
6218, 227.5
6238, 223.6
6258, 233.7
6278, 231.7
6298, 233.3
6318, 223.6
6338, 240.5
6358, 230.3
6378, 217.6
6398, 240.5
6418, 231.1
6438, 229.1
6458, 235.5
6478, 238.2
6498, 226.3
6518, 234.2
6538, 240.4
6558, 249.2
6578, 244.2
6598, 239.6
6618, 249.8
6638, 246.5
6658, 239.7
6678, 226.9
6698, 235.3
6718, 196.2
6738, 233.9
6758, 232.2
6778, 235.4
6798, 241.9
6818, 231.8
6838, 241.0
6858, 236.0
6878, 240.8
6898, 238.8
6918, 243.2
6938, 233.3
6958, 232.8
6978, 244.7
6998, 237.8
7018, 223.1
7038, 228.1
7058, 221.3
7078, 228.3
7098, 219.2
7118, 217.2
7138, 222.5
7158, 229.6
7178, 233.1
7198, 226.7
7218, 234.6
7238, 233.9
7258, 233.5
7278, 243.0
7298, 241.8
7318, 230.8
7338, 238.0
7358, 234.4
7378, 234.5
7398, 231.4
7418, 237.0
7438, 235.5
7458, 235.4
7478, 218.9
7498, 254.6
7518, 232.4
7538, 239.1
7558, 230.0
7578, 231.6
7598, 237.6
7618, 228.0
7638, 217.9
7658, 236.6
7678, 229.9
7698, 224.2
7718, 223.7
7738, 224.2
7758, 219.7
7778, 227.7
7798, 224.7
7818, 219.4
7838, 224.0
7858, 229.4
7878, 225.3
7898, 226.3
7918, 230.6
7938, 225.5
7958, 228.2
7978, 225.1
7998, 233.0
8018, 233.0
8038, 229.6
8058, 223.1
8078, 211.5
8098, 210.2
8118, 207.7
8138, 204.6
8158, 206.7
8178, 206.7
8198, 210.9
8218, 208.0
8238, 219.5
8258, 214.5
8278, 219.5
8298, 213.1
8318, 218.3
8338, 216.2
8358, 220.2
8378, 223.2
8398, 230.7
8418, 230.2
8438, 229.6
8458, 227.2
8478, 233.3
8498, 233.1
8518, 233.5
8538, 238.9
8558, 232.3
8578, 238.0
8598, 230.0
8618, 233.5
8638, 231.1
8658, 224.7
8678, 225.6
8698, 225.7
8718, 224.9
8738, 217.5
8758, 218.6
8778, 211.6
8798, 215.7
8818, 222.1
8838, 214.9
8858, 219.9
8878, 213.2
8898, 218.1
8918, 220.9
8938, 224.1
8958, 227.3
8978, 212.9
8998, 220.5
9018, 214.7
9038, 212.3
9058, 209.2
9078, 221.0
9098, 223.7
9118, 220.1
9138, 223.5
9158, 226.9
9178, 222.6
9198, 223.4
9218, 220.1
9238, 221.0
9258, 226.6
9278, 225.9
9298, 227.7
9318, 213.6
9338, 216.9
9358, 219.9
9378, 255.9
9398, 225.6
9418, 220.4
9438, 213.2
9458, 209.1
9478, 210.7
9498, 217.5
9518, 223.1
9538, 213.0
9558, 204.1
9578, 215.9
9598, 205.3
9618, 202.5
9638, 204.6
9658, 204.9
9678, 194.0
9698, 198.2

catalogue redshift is 0.139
